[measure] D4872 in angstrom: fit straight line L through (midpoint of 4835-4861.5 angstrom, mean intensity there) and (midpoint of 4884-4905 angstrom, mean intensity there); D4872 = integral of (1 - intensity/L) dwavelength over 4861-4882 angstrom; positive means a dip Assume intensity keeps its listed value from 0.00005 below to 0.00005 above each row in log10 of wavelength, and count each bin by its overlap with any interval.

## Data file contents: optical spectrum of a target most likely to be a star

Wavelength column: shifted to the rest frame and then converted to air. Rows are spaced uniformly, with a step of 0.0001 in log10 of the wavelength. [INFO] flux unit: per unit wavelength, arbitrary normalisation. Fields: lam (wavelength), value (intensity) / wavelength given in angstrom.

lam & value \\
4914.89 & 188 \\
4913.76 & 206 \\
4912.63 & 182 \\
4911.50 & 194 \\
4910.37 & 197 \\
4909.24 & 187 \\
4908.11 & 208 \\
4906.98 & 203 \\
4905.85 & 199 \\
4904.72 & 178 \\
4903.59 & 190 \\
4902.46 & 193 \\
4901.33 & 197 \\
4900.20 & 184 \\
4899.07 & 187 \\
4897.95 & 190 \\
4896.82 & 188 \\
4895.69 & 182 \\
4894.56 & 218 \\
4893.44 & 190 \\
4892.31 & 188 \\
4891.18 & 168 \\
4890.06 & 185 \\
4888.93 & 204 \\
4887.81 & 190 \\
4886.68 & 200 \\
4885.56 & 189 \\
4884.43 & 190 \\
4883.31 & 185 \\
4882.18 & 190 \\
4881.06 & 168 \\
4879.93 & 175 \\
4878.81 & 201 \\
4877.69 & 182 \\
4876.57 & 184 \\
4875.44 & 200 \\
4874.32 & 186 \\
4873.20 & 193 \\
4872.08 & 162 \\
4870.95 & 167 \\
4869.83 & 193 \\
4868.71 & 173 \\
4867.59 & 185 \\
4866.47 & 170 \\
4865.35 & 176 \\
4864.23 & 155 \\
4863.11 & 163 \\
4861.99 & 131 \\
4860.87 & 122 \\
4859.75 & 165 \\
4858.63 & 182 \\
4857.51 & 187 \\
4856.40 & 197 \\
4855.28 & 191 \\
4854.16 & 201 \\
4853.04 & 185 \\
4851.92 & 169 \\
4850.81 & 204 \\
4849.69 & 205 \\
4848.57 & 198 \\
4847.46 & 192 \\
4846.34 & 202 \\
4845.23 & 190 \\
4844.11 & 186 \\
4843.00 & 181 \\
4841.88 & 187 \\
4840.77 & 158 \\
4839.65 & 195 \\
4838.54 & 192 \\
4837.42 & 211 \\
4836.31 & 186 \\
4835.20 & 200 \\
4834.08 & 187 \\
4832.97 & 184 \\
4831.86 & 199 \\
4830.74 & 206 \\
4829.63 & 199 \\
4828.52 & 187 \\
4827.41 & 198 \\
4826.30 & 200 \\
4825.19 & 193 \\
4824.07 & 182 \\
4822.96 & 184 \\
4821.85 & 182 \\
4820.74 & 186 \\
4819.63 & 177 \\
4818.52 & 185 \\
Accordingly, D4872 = 1.5 angstrom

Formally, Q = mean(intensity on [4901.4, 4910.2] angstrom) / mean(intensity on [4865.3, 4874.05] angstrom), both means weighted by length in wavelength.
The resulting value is 1.1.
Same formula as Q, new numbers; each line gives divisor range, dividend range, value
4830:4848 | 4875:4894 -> 0.98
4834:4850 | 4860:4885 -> 0.91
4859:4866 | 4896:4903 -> 1.24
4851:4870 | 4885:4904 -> 1.10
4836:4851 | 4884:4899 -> 1.00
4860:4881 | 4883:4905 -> 1.10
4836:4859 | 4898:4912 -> 1.01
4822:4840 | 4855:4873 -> 0.88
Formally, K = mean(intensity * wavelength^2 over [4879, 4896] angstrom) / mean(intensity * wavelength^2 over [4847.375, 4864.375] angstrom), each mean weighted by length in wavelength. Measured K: 1.1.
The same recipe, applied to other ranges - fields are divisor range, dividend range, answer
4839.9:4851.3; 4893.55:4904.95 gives 1.03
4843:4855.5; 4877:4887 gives 0.98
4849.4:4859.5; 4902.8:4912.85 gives 1.04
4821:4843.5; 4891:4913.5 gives 1.04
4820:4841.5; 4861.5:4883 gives 0.94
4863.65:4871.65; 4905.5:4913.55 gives 1.15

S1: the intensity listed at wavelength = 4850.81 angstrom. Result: 204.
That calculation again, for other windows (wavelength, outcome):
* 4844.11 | 186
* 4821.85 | 182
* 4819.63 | 177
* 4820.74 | 186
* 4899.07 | 187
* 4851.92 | 169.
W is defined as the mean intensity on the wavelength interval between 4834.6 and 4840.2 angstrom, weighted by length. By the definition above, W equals 197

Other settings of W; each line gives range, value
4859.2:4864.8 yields 147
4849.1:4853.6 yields 191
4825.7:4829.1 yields 195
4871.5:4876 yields 185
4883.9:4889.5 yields 195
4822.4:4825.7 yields 186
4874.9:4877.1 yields 191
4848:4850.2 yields 202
